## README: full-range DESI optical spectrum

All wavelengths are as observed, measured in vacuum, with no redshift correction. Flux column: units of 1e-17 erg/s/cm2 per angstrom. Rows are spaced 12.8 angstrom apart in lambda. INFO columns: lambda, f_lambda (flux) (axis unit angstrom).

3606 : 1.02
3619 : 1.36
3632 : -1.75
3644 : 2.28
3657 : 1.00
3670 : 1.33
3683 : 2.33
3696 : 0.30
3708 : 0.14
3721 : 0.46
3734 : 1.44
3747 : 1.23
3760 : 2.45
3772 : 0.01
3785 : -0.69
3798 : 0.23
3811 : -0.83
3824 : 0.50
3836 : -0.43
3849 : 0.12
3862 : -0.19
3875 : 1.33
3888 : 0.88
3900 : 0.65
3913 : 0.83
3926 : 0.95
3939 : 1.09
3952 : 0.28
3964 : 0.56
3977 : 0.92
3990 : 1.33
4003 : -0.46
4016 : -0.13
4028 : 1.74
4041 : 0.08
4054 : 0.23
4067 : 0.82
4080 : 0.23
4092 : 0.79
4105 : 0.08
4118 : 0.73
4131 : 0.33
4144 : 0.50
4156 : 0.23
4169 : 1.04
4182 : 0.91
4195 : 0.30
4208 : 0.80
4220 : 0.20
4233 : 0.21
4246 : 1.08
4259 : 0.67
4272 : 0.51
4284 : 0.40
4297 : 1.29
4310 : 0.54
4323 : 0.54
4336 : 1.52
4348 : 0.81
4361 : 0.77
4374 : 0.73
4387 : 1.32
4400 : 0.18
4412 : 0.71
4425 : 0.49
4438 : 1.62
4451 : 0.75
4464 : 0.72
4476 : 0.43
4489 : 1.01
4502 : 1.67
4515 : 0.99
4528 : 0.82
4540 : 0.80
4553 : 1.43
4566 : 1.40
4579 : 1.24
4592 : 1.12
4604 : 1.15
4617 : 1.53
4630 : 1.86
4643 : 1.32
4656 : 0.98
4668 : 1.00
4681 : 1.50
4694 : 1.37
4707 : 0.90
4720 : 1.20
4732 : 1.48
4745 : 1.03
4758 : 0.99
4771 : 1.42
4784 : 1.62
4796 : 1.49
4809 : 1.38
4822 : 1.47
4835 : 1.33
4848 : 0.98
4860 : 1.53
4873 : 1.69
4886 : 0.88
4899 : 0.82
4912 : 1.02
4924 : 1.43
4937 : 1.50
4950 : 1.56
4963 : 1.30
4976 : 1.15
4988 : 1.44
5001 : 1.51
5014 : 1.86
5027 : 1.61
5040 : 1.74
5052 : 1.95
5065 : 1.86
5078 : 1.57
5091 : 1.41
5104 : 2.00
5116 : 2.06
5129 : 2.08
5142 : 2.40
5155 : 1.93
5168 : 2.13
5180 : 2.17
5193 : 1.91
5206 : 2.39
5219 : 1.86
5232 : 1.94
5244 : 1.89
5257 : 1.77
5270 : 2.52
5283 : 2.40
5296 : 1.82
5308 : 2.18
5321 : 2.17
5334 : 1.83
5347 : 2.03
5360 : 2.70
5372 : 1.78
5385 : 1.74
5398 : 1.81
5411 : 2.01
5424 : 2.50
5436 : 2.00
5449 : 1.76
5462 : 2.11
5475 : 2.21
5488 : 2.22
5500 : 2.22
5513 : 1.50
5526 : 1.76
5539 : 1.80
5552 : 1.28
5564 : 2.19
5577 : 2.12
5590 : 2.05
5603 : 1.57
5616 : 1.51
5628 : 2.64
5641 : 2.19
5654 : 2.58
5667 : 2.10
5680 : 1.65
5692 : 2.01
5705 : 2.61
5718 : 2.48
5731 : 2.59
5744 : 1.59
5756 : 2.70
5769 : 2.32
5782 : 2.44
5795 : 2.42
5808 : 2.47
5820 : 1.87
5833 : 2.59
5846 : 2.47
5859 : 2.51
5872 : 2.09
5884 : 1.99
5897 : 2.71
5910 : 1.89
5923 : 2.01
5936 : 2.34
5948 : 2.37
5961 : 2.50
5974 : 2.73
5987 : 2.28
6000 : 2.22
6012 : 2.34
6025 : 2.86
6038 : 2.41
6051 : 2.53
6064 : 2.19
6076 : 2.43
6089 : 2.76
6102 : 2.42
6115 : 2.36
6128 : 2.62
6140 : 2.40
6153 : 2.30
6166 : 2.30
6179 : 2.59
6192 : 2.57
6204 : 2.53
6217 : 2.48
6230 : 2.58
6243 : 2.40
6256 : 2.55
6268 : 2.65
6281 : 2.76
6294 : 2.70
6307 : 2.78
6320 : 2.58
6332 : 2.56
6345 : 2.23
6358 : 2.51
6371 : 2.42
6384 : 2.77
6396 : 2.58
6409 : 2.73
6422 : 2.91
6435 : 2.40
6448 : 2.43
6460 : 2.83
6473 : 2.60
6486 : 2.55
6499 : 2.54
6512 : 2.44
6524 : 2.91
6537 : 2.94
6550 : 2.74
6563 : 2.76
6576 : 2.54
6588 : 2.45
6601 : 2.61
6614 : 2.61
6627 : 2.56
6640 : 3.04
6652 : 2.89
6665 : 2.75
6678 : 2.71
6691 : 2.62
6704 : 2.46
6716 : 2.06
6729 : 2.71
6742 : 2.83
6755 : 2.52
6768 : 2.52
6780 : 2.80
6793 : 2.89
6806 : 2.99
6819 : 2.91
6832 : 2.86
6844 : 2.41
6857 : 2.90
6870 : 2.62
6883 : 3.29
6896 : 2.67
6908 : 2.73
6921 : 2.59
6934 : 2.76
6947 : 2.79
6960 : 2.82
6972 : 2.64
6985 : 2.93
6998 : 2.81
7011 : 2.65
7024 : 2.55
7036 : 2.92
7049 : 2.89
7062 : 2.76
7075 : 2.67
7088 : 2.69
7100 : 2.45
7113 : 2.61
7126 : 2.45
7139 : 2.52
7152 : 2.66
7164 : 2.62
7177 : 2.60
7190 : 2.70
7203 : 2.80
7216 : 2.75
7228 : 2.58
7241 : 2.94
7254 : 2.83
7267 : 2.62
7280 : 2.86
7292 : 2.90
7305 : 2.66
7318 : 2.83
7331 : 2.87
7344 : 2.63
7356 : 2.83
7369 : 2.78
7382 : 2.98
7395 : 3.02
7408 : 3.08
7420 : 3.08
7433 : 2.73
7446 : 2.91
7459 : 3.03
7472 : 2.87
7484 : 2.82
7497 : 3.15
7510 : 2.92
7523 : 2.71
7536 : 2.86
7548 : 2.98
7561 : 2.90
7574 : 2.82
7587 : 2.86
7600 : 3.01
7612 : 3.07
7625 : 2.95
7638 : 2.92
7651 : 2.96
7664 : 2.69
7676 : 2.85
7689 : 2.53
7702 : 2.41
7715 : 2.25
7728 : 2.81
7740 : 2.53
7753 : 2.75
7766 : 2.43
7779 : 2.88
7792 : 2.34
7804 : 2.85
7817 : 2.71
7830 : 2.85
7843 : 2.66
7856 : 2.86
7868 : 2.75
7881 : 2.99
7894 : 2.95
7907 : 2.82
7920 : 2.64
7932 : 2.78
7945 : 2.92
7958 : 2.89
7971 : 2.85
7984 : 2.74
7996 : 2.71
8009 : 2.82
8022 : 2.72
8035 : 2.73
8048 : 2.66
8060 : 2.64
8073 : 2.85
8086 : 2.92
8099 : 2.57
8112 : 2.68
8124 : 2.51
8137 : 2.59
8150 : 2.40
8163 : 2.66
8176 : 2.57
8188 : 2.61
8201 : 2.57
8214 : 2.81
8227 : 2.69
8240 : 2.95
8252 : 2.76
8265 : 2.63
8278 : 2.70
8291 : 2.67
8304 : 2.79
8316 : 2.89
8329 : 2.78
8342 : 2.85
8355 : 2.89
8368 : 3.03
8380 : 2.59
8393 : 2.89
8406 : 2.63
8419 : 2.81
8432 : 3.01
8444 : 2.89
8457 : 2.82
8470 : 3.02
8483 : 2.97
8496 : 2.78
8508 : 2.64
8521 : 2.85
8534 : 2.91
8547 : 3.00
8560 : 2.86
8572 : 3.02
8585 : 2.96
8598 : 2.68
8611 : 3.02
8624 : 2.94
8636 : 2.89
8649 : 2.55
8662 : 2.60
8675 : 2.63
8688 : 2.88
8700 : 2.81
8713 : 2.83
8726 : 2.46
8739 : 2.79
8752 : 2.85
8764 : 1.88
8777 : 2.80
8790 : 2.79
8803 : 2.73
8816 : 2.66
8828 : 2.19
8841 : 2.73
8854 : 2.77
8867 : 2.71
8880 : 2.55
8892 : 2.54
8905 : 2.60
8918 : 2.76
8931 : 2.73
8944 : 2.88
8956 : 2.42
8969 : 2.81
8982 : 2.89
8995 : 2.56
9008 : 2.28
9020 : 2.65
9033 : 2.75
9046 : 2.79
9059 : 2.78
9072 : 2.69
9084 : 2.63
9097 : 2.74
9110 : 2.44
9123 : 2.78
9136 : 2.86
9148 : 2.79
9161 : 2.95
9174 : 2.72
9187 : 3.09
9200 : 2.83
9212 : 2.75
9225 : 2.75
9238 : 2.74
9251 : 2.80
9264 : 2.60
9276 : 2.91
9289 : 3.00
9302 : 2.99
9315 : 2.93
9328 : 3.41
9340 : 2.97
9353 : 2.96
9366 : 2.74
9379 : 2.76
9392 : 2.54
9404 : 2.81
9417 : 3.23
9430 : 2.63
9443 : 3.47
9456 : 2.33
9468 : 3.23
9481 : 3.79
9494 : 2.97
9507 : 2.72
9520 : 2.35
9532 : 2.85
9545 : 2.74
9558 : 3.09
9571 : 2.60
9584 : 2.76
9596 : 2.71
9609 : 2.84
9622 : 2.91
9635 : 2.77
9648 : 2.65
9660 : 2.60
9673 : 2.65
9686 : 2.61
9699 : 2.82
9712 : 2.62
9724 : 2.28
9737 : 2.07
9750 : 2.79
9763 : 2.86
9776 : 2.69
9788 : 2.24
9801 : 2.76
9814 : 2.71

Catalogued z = 0.14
